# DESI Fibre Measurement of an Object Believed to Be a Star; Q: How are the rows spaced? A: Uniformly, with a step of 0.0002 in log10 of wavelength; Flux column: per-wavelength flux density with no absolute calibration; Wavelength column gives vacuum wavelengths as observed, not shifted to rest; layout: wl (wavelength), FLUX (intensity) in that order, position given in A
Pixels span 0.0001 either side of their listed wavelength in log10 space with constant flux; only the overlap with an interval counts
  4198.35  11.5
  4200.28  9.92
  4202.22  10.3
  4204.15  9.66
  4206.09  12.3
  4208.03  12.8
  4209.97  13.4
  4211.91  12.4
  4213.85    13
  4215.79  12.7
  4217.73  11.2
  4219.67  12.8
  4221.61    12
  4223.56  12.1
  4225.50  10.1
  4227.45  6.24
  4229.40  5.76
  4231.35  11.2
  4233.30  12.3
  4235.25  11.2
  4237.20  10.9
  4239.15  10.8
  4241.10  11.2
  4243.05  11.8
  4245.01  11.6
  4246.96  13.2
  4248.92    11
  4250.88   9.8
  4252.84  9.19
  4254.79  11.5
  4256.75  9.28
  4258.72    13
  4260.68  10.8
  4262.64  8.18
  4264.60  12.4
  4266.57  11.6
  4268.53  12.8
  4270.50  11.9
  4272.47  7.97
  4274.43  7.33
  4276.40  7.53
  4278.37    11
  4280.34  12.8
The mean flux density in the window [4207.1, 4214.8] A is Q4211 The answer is 12.9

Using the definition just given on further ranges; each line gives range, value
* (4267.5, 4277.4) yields 9.52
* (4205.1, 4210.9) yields 12.8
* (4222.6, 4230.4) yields 8.55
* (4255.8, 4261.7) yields 11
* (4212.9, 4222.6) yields 12.3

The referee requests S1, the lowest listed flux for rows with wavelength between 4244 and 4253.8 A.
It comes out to 9.19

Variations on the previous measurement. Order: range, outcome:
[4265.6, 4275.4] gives 7.33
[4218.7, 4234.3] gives 5.76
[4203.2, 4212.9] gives 9.66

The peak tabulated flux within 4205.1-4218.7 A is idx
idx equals 13.4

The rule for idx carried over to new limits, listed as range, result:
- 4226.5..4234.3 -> 12.3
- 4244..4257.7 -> 13.2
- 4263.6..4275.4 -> 12.8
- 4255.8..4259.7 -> 13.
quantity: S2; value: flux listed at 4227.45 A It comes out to 6.24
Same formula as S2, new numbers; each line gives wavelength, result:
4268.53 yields 12.8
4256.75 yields 9.28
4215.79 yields 12.7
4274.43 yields 7.33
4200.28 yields 9.92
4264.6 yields 12.4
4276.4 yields 7.53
